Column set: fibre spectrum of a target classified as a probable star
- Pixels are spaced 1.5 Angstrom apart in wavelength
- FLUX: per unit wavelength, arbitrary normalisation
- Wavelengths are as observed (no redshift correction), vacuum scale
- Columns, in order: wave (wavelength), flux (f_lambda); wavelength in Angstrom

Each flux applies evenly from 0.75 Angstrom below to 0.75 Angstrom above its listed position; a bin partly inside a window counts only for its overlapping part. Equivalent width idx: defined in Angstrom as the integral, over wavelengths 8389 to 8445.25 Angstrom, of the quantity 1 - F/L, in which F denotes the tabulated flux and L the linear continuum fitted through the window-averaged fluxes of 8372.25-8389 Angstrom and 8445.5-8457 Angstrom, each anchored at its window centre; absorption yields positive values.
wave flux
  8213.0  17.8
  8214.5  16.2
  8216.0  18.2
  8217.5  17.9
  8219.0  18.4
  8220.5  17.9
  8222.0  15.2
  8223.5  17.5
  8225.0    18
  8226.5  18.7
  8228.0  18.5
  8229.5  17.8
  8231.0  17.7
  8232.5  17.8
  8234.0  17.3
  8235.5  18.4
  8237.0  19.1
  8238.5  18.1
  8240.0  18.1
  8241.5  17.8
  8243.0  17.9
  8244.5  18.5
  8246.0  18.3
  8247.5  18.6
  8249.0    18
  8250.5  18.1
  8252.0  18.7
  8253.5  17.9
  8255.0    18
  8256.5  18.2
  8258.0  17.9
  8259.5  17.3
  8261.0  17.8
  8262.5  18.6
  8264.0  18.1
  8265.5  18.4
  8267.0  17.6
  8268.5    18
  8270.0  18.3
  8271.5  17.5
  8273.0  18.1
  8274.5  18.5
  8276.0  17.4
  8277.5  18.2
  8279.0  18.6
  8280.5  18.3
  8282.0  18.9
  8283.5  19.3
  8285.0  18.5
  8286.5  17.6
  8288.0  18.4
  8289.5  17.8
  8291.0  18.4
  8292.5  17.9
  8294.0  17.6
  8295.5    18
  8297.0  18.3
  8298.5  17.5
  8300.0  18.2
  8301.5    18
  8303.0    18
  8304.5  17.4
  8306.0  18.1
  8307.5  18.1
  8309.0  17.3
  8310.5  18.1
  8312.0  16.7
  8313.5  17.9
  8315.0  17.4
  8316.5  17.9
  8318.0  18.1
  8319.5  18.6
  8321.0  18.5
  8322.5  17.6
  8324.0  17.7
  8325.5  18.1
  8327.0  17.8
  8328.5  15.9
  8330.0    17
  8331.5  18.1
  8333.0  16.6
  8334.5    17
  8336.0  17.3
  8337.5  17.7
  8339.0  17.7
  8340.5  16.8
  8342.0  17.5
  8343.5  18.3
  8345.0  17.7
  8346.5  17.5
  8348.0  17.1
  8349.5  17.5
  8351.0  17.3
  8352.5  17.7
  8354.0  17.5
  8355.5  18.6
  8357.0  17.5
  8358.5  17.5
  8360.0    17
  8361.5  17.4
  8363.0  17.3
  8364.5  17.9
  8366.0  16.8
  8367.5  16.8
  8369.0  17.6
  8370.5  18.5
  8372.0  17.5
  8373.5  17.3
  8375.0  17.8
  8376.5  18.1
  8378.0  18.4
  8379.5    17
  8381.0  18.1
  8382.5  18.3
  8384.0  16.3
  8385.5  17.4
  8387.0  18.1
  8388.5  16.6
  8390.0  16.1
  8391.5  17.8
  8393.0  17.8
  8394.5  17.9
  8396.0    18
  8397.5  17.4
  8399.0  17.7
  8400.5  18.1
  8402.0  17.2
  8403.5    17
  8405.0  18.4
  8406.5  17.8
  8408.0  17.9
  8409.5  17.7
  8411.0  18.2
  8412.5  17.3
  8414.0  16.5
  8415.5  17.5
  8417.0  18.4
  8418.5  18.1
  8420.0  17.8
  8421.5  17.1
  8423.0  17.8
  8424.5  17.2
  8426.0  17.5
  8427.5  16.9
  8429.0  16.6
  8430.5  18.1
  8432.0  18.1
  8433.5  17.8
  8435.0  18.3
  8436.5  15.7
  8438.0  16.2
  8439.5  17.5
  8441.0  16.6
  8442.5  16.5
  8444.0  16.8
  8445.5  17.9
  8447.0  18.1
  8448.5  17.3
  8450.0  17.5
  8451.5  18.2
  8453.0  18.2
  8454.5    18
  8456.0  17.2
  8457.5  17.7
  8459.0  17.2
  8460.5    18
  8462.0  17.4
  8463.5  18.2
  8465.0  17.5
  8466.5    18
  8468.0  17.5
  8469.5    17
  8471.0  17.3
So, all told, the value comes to 0.8 Angstrom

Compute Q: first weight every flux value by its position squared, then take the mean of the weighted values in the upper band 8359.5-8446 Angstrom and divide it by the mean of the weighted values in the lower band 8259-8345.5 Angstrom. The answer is 1.00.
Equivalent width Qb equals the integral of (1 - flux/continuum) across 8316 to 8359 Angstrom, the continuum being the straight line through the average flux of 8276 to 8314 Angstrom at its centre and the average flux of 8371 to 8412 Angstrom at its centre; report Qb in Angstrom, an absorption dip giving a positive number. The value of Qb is 0.6 Angstrom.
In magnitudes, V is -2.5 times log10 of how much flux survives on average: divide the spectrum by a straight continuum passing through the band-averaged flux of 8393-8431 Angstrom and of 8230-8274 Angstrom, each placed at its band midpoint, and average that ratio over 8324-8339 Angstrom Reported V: 0.03 mag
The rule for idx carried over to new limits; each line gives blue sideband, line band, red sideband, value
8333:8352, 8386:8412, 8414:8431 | -0.2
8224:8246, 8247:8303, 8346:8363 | -0.6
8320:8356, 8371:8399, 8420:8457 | -0.2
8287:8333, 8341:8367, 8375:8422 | 0.3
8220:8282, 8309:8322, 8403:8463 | 0.0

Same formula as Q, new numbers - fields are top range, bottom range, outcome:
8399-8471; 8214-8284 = 1.02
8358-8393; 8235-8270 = 0.99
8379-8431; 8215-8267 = 1.01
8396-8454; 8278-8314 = 1.00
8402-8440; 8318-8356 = 1.02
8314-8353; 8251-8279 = 0.99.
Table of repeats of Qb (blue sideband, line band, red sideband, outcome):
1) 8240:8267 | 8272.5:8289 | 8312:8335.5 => -0.4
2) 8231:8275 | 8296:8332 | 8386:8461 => 0.2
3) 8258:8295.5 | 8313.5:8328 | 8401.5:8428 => 0.0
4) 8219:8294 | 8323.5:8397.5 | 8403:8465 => 1.1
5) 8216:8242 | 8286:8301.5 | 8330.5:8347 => -0.3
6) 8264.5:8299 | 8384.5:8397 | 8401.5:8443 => 0.1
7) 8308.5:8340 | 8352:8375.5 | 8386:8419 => 0.1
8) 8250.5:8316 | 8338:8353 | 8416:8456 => 0.2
